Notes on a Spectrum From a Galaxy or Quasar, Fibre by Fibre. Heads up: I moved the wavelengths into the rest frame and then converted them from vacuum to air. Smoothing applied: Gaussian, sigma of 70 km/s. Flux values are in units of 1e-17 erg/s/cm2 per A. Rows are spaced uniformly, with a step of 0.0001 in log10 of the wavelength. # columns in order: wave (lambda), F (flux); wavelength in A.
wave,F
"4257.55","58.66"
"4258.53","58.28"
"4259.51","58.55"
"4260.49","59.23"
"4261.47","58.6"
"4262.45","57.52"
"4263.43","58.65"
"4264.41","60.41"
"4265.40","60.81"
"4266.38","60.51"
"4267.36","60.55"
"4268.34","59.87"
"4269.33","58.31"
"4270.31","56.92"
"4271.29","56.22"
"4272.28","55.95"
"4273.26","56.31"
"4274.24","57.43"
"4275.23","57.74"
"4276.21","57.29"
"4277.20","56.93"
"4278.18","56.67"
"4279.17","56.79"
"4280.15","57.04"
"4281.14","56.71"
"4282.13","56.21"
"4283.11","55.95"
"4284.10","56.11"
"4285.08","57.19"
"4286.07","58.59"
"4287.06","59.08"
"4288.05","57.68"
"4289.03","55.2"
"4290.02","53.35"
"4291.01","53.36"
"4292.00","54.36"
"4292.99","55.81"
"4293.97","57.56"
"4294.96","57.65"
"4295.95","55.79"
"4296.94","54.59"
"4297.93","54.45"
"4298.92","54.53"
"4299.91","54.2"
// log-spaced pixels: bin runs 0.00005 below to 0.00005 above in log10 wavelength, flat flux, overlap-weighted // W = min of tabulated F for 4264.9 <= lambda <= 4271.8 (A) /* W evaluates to 56.22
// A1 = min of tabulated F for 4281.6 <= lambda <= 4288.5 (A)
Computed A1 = 55.95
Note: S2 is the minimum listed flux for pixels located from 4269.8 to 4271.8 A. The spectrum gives 56.22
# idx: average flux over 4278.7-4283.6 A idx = 56.6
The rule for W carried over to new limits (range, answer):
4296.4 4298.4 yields 54.45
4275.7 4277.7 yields 56.93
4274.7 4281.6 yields 56.67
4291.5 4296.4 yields 54.36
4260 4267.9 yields 57.52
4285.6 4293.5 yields 53.35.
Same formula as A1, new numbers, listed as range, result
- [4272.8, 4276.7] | 56.31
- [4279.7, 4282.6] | 56.21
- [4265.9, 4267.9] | 60.51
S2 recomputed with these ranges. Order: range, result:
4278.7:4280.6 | 56.79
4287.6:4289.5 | 55.2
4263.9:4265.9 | 60.41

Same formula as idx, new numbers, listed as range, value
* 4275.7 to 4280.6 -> 57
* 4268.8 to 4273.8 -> 56.8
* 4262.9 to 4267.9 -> 60.2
